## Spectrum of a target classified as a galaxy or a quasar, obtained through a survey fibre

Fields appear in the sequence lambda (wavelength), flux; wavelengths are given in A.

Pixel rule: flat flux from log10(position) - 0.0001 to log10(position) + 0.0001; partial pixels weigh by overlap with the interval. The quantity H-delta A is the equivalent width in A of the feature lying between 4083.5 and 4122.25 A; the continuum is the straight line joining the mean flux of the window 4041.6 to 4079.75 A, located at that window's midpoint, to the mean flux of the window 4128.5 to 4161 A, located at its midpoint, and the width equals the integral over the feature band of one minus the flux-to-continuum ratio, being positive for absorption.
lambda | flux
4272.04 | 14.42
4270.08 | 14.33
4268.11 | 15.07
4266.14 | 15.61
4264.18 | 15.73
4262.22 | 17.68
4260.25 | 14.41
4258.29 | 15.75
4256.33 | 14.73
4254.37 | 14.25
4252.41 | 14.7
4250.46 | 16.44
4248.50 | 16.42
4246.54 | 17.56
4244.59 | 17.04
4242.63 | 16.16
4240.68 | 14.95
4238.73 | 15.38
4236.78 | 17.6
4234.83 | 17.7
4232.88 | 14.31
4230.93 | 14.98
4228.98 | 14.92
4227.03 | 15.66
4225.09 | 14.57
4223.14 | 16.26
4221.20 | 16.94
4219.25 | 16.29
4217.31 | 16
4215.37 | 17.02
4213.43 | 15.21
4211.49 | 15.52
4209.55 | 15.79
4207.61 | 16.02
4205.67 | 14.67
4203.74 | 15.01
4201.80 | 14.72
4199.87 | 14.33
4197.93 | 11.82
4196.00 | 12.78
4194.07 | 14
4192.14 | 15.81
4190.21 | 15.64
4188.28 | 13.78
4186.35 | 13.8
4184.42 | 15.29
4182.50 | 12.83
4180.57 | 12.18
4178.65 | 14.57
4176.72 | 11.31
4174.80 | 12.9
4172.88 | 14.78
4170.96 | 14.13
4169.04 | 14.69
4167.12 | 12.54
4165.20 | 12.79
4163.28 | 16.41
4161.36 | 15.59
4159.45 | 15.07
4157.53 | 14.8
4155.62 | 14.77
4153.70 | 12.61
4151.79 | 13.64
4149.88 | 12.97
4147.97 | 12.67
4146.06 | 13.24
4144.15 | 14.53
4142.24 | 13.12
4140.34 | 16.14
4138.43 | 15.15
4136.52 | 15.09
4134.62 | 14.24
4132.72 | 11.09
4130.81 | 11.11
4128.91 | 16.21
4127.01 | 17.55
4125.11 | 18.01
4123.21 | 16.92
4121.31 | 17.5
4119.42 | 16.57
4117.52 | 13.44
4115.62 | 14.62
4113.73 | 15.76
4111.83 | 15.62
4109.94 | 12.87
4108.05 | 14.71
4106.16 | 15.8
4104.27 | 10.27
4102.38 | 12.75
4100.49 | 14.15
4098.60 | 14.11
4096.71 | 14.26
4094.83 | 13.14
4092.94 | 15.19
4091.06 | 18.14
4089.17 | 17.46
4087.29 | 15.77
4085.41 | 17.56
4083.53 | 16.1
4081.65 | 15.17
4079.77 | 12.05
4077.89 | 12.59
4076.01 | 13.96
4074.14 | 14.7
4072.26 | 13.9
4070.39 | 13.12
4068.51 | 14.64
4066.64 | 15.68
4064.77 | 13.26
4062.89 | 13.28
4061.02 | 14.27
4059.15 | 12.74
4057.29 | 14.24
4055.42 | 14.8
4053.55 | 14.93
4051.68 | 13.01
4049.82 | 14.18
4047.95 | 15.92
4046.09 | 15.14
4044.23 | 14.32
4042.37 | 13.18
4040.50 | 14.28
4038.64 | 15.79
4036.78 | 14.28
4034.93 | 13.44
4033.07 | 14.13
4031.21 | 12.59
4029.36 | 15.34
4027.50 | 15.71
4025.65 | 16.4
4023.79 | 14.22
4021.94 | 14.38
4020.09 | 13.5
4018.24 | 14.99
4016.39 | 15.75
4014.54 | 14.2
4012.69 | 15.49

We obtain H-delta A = -2.87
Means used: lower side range 14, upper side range 13.9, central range 15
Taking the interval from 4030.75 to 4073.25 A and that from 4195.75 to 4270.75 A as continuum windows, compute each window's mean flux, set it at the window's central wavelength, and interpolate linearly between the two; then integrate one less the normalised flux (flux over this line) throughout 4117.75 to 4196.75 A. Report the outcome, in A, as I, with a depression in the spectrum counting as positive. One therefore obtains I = 3.1 A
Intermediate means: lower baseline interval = 14.2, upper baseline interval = 15.5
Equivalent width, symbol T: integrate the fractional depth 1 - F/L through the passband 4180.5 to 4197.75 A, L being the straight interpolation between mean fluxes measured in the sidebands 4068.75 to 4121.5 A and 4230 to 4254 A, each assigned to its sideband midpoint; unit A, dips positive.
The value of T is 1.7 A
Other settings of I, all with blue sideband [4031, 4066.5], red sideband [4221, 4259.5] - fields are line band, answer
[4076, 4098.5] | -1.0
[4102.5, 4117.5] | 0.6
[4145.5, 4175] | 2.1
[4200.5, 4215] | 0.2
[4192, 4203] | 1.2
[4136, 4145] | 0.1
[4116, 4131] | -1.3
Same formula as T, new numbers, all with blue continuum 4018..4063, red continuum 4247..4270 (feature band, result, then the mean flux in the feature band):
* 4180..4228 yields 1.1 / 14.9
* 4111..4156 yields 0.5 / 14.7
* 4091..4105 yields 0.8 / 13.8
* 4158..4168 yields 0.3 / 14.5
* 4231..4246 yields -0.7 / 16.1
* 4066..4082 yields 0.7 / 13.9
